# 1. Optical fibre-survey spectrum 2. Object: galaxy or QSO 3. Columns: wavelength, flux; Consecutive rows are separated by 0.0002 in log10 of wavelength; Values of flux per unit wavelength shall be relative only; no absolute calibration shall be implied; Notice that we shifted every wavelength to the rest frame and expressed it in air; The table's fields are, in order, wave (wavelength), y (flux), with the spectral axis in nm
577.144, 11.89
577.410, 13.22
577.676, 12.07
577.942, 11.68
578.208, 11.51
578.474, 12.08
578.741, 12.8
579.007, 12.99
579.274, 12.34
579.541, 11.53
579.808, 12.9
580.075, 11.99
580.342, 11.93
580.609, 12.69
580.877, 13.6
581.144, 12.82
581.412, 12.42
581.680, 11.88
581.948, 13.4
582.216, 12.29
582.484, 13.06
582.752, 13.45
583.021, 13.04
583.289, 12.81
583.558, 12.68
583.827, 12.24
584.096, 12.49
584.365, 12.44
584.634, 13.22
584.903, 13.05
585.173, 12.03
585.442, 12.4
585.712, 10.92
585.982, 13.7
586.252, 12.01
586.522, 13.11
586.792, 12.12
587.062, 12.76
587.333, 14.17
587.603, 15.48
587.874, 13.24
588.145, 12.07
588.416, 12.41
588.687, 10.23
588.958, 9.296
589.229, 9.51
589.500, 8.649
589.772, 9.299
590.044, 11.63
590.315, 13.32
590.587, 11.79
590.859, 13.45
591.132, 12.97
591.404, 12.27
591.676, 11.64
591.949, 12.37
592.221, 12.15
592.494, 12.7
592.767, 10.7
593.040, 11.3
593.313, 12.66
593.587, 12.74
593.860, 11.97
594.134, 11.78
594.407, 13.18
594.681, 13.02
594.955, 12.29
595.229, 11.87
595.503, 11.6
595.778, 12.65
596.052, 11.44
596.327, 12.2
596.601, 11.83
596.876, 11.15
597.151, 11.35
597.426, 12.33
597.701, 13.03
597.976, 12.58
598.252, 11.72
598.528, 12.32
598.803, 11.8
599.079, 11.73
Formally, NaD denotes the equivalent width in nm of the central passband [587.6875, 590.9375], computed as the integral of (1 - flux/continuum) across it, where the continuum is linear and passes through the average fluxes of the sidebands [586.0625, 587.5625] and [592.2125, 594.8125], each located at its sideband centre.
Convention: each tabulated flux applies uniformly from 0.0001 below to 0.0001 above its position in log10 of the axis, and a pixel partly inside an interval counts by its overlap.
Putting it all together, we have 0.373 nm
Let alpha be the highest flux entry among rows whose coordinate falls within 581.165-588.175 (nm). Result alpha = 15.48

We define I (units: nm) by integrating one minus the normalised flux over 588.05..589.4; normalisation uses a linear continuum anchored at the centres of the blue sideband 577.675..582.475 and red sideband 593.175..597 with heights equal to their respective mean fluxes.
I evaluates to 0.18 nm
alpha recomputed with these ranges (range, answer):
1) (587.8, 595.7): 13.45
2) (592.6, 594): 12.74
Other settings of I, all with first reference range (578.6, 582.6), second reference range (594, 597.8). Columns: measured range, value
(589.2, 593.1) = 0.19 nm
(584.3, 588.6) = -0.14 nm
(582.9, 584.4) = -0.02 nm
